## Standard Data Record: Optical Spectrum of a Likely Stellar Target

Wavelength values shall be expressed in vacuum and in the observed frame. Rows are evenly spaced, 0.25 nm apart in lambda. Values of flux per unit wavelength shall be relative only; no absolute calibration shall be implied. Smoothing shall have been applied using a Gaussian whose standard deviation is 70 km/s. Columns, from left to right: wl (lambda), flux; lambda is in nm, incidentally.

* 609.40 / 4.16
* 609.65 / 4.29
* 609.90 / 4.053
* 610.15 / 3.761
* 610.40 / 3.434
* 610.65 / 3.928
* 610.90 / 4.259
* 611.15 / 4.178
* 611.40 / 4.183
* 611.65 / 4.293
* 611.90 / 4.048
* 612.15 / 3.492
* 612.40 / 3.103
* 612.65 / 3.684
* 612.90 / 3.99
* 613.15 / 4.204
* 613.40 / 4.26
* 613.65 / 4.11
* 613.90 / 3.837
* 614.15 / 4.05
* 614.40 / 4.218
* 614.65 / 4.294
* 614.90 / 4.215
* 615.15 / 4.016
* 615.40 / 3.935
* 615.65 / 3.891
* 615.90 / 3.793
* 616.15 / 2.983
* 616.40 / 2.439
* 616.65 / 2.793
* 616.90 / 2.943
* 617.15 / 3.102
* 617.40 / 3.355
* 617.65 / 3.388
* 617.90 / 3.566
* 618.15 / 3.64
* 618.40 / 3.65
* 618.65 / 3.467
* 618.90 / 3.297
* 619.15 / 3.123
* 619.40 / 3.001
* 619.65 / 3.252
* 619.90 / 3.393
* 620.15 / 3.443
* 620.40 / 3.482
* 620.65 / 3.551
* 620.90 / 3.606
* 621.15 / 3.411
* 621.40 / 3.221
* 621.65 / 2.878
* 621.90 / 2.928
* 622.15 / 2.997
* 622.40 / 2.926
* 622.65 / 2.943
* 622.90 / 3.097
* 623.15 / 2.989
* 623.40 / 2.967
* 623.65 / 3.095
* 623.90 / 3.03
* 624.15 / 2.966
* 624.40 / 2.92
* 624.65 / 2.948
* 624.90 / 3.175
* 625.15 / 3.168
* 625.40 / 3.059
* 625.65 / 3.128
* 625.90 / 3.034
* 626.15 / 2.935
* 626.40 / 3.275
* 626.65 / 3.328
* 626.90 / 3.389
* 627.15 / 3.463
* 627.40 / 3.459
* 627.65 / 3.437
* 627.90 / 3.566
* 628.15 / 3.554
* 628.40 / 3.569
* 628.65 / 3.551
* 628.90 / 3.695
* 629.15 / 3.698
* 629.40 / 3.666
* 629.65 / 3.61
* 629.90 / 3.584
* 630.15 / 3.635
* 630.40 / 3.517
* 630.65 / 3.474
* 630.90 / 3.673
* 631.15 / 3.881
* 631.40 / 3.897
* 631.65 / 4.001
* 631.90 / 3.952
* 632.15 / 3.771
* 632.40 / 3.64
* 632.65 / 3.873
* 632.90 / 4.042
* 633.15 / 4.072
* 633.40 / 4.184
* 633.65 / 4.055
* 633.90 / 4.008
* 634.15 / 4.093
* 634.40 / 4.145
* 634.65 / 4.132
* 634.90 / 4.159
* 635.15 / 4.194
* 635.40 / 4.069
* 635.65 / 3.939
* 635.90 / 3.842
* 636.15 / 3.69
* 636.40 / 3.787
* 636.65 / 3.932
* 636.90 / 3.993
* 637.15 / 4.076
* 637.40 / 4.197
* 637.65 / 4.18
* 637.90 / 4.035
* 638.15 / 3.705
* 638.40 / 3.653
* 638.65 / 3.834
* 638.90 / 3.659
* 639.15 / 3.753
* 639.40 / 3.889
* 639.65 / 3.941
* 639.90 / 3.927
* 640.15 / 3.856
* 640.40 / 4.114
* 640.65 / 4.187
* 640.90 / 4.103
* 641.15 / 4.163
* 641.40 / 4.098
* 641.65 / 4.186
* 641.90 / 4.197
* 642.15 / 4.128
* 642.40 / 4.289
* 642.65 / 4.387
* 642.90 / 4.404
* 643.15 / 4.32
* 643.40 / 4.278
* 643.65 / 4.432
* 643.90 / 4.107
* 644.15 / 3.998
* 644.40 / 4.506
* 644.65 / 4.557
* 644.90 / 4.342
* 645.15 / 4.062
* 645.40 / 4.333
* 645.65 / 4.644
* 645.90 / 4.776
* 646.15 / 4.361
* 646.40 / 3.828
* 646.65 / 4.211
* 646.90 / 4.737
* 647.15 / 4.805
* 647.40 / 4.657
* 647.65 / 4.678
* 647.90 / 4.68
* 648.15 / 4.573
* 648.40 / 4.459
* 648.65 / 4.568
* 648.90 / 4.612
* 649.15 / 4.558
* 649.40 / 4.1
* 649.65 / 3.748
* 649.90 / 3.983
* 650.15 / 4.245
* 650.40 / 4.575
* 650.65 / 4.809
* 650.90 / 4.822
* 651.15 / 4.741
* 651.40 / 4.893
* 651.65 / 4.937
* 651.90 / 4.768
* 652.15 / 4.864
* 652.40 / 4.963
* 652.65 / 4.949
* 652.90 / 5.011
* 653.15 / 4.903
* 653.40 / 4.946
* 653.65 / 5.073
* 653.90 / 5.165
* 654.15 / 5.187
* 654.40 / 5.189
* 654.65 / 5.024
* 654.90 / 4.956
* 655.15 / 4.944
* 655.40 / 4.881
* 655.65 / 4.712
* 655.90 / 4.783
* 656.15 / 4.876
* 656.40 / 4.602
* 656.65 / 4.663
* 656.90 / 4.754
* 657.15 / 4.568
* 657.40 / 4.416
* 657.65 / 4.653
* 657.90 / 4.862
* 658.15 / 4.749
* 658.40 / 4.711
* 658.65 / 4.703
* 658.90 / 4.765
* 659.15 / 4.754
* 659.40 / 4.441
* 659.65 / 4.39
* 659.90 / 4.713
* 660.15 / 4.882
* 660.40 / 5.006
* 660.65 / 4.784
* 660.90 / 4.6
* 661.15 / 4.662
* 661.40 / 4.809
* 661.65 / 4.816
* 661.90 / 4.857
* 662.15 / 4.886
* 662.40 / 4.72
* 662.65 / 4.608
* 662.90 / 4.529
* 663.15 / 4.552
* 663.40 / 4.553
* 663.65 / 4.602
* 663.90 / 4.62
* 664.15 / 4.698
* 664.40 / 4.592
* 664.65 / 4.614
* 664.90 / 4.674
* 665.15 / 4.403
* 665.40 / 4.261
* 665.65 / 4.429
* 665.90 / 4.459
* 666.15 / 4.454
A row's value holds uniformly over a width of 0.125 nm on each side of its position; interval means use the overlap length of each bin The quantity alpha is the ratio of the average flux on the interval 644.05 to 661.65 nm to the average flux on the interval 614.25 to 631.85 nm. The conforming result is 1.4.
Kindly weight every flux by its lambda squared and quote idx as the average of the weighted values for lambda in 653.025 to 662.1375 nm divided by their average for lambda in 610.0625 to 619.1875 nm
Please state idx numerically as 1.5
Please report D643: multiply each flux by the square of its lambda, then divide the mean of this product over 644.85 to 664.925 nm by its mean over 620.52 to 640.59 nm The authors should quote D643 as 1.40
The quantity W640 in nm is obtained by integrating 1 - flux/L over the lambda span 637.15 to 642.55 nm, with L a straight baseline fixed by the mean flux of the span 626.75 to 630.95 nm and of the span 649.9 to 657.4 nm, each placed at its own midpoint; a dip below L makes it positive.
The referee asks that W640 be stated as 0.15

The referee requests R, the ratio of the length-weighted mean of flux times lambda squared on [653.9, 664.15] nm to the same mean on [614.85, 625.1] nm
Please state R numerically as 1.65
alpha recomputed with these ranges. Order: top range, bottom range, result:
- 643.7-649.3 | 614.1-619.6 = 1.27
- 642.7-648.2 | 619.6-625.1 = 1.41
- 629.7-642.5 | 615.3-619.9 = 1.19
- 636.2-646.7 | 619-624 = 1.30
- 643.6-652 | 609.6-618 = 1.19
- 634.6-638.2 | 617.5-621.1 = 1.17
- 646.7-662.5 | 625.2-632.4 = 1.34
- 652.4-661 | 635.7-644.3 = 1.19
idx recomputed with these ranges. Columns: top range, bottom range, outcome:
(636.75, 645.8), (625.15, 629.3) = 1.28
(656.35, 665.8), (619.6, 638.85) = 1.44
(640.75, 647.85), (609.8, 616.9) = 1.26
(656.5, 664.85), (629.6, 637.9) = 1.30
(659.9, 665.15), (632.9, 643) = 1.26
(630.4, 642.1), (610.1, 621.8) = 1.17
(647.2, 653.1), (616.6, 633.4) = 1.48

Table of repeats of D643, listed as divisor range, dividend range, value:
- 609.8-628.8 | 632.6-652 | 1.32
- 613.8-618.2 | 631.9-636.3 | 1.18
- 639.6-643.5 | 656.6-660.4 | 1.18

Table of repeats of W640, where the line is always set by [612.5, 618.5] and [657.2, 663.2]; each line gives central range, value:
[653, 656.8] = -0.287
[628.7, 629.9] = 0.103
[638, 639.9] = 0.192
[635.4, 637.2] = 0.111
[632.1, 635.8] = 0.066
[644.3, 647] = -0.014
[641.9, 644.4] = 0.025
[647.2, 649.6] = -0.051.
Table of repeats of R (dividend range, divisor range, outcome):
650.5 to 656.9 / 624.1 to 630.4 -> 1.58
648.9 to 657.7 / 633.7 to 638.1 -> 1.25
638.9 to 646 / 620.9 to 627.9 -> 1.42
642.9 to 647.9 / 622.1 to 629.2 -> 1.46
